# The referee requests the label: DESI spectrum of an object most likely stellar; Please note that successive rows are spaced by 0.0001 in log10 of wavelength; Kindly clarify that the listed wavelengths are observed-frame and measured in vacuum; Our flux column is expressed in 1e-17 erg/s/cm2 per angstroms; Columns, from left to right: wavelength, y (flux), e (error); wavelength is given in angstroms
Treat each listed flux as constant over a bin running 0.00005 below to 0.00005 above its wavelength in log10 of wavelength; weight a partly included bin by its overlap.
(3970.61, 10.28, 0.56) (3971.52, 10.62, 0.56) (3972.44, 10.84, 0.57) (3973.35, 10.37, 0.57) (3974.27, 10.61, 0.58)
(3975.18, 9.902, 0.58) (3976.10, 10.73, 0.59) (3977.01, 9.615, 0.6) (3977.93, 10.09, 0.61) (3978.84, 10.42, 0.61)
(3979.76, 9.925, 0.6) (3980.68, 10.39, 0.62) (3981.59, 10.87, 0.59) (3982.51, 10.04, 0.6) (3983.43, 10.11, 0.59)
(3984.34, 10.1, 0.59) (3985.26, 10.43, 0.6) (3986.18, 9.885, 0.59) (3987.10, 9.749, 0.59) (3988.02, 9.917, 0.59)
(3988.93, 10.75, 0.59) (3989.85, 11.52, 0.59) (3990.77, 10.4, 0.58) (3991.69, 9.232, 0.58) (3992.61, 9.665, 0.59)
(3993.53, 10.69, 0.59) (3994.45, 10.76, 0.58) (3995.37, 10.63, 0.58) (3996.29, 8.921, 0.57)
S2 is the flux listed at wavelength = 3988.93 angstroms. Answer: 10.75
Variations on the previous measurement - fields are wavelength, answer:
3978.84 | 10.42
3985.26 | 10.43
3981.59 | 10.87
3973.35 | 10.37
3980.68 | 10.39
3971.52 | 10.62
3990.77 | 10.4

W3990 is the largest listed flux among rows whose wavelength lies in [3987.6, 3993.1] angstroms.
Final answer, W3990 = 11.52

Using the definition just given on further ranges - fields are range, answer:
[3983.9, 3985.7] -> 10.43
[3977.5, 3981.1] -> 10.42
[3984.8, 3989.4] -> 10.75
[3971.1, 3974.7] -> 10.84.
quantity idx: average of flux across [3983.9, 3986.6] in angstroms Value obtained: 10.1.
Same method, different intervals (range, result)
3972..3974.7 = 10.6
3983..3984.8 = 10.1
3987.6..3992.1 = 10.4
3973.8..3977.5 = 10.2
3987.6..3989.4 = 10.4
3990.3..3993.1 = 9.77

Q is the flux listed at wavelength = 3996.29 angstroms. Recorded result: 8.921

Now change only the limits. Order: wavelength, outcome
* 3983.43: 10.11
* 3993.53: 10.69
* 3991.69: 9.232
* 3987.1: 9.749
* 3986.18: 9.885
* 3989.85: 11.52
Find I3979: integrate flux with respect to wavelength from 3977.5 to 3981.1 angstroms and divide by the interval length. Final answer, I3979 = 10.2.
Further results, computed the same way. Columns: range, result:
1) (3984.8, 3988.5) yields 10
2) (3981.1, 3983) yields 10.5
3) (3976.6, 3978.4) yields 9.87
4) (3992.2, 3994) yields 10.2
